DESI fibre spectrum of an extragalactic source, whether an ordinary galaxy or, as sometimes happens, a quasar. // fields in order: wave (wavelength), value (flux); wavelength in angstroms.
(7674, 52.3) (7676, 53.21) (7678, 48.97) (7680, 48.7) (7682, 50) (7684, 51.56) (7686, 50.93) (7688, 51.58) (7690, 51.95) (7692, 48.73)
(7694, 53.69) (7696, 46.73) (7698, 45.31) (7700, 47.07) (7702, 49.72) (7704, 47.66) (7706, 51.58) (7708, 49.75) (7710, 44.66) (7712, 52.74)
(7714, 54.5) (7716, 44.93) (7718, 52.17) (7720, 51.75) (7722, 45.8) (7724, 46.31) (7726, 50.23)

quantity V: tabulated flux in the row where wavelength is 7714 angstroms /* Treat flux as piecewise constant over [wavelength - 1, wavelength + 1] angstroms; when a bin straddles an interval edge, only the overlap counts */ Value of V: 54.5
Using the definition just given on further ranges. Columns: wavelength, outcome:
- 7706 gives 51.58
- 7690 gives 51.95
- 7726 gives 50.23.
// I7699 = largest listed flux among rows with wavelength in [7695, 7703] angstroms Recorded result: 49.72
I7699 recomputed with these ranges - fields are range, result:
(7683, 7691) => 51.95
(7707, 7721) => 54.5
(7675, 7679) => 53.21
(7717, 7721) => 52.17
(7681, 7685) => 51.56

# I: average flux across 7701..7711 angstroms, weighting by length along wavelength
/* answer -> 48.7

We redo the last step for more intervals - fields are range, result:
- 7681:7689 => 51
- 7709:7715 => 50.6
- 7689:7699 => 49.3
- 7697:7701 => 46.2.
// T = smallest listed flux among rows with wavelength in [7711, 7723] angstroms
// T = 44.93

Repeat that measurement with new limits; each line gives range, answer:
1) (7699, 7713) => 44.66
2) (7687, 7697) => 46.73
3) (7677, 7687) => 48.7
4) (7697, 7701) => 45.31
